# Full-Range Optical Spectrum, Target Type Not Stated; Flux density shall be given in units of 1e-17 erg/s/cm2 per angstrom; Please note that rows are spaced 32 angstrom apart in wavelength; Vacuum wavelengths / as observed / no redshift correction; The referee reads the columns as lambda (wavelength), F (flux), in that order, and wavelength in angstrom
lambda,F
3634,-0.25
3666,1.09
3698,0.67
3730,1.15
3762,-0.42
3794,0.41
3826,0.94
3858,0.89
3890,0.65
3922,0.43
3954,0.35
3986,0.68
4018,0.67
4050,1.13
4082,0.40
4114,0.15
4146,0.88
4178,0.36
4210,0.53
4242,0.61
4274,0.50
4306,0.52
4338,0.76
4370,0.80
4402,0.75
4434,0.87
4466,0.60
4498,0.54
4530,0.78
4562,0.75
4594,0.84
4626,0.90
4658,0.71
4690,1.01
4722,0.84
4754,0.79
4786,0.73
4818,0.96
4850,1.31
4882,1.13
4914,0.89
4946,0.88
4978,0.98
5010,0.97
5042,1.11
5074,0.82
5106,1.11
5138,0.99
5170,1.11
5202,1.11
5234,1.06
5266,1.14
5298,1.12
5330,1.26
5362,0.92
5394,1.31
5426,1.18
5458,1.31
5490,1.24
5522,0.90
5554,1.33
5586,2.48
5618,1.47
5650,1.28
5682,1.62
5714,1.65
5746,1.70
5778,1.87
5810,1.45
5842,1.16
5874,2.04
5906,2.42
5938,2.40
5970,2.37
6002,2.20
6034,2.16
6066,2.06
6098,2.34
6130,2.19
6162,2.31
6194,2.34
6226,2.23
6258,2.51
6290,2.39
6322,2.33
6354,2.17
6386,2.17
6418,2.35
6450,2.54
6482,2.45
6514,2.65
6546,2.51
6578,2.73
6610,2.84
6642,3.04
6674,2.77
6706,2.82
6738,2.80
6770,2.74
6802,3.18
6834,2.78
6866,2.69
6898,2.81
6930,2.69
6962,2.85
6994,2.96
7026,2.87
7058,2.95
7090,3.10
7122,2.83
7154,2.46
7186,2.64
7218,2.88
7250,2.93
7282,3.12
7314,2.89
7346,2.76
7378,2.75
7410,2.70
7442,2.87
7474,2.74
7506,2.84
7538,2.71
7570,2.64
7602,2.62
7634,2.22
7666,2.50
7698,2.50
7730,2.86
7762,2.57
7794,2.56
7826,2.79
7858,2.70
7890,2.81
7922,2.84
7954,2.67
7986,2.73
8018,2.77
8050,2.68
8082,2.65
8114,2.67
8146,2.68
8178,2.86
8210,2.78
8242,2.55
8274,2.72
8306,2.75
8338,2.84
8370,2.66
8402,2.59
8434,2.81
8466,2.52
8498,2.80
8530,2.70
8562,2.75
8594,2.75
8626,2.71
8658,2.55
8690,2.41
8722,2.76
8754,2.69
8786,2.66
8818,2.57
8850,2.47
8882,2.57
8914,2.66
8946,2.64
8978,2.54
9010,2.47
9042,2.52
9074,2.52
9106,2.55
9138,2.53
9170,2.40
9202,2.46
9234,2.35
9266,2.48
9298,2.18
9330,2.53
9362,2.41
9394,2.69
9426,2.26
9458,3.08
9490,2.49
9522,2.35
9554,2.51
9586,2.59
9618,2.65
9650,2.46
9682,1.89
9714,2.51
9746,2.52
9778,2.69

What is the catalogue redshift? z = 0.47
